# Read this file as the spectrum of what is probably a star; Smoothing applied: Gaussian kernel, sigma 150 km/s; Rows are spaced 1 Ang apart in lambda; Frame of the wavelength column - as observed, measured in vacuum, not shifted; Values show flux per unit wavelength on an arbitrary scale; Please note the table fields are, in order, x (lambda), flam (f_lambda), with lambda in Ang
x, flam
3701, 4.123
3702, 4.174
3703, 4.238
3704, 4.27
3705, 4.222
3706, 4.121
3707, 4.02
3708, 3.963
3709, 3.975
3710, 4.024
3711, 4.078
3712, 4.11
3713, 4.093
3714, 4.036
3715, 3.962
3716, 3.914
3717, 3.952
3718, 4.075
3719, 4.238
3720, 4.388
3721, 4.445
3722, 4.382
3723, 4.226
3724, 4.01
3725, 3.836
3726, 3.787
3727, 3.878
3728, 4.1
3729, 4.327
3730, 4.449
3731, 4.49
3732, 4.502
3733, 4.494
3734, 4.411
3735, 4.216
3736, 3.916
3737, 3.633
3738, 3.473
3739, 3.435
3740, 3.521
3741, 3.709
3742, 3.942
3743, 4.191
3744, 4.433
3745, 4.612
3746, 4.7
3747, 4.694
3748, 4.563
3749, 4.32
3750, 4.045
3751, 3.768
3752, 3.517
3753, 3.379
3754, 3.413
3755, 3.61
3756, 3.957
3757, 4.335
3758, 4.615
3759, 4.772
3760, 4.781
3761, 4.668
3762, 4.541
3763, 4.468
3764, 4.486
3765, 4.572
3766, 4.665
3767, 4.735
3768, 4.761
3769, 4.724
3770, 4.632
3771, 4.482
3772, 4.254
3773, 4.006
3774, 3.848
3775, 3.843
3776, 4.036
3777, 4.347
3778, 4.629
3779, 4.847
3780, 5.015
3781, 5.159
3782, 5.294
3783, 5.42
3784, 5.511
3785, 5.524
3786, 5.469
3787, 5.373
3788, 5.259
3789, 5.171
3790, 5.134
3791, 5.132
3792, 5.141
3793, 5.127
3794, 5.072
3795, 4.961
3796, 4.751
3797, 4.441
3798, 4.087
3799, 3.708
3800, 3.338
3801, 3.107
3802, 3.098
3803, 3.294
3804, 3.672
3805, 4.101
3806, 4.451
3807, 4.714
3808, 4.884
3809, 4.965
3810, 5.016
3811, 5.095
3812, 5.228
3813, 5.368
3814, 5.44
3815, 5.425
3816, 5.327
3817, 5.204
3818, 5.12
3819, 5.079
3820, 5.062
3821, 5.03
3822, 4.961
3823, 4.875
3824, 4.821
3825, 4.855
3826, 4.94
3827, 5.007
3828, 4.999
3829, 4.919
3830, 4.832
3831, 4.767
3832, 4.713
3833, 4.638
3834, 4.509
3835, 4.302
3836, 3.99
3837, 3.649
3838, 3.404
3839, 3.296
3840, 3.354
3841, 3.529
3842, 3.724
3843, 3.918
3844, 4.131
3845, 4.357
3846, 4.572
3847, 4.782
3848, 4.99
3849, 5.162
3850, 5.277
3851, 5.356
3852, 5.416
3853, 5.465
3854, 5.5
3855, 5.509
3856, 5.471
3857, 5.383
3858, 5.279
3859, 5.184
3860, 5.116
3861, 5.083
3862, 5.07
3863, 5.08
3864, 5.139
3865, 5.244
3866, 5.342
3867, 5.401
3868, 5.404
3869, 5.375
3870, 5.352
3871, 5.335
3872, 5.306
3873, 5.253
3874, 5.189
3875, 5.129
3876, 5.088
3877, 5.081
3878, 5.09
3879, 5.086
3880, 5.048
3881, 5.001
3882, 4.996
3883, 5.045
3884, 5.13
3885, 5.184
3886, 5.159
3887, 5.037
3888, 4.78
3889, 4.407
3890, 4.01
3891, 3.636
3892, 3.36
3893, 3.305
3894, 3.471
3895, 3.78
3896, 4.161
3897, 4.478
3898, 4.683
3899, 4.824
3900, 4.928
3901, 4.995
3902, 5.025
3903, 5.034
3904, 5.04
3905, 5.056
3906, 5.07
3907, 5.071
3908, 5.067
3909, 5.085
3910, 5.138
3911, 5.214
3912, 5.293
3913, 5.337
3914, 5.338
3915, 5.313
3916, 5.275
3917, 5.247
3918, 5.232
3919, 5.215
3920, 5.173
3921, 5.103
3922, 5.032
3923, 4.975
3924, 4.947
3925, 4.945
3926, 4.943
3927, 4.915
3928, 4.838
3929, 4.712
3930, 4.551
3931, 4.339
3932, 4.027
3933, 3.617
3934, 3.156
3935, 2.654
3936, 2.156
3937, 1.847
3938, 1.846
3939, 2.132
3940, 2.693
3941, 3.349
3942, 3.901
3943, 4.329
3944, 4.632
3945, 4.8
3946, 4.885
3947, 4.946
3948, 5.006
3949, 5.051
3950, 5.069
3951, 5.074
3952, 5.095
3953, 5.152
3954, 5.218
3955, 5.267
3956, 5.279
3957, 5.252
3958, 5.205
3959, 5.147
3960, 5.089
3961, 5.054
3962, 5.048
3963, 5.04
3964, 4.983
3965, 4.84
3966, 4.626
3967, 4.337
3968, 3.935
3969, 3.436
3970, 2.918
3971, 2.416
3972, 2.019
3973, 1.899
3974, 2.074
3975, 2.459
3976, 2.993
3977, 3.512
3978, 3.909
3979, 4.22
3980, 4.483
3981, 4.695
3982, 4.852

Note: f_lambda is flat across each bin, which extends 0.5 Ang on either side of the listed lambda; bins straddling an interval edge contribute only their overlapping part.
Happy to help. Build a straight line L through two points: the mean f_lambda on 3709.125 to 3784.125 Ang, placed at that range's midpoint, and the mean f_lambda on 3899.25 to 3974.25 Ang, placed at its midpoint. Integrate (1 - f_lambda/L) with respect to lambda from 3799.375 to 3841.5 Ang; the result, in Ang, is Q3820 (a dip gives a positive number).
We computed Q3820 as -1.7 Ang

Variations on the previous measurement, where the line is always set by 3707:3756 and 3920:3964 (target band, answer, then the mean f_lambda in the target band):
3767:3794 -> -4.5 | 4.85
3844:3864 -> -4.0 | 5.13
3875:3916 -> -4.2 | 4.81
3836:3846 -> 1.2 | 3.76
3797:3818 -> -1.4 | 4.49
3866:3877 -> -2.5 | 5.28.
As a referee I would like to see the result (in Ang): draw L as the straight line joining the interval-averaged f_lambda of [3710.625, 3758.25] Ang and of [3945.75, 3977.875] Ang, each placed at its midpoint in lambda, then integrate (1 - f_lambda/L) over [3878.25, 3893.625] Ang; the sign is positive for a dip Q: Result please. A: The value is -1.4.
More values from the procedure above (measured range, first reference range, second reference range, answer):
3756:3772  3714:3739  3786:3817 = -0.7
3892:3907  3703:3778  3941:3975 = -0.6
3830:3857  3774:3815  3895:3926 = 1.6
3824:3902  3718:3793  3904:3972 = -4.8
